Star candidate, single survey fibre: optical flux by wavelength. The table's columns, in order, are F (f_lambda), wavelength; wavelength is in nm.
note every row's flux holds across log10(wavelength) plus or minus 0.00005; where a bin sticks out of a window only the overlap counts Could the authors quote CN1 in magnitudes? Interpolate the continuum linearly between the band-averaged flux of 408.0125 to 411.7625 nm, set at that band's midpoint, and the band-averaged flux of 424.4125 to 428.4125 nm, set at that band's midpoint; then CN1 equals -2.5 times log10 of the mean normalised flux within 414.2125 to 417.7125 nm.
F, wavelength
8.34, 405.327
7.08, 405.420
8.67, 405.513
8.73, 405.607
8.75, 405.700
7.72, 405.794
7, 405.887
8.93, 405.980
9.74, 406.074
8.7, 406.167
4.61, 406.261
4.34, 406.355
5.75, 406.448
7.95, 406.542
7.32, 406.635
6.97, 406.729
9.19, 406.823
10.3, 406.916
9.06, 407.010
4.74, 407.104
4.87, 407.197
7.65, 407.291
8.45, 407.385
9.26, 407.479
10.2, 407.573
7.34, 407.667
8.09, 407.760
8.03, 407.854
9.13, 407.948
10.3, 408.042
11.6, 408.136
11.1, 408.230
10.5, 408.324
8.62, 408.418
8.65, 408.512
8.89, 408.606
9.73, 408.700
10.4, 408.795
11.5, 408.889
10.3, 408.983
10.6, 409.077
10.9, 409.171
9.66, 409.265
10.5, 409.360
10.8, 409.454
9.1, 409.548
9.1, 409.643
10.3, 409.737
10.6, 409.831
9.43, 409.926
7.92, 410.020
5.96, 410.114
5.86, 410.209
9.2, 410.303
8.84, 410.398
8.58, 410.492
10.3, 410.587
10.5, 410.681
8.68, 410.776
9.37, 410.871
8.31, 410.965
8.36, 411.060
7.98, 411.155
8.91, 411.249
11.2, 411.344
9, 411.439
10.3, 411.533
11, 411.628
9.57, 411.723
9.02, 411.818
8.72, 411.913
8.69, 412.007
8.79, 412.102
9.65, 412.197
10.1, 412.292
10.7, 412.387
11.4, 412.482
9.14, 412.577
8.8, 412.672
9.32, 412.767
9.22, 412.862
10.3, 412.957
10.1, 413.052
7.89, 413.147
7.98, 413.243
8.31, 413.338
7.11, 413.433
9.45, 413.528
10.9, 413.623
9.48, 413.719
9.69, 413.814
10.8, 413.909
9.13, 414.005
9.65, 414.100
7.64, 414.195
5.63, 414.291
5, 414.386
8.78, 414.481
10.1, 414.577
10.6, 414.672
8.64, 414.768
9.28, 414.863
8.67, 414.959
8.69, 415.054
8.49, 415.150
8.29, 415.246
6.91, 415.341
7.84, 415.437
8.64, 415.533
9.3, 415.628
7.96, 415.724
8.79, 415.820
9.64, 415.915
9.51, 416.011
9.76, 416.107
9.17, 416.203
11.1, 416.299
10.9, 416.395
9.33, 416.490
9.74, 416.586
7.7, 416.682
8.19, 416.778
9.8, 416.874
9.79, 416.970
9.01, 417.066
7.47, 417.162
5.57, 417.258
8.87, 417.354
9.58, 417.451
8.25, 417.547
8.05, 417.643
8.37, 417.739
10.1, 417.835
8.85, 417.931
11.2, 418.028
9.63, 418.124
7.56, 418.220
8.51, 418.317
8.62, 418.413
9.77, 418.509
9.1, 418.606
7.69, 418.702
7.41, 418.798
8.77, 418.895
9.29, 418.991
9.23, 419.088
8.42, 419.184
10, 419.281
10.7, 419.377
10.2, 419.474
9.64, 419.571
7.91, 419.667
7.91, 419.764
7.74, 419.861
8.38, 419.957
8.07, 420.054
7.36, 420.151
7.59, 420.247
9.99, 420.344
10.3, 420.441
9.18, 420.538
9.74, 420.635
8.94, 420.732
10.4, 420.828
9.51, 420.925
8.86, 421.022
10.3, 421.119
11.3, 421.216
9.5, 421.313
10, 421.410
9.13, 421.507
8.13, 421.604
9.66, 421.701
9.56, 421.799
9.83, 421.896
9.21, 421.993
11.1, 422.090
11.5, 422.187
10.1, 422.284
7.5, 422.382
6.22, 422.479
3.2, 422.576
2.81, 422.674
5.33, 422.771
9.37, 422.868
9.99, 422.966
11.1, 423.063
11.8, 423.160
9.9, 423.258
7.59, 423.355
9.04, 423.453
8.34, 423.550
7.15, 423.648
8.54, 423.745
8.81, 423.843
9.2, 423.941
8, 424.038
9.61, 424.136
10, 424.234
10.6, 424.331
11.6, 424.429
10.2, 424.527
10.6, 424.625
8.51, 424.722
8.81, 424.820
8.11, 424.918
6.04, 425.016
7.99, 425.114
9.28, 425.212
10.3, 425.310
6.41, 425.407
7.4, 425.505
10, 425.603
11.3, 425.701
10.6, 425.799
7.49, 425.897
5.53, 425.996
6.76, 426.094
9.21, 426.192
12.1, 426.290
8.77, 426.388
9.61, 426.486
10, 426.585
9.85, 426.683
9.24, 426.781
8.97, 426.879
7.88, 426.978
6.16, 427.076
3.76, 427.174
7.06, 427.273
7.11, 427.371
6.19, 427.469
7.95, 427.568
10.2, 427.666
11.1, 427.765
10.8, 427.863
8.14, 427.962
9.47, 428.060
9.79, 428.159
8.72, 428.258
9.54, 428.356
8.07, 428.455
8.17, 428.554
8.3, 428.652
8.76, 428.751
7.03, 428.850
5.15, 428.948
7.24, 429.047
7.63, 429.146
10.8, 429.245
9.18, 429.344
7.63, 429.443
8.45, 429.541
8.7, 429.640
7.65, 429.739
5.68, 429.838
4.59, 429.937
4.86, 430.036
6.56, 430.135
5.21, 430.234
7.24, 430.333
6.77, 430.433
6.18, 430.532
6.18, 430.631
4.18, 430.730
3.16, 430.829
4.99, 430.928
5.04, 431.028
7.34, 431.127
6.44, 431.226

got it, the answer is 0.07 mag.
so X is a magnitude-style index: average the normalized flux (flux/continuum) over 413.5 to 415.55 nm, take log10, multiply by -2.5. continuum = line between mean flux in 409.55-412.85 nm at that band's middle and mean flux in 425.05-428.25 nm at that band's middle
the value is 0.04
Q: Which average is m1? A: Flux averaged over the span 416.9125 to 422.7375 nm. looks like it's 8.83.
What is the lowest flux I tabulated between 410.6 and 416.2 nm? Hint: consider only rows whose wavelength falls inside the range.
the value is 5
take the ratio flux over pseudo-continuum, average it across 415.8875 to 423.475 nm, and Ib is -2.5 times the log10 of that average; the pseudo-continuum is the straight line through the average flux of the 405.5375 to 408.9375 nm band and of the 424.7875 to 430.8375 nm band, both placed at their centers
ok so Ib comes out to -0.11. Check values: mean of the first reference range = 8.45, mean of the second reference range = 7.95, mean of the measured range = 8.98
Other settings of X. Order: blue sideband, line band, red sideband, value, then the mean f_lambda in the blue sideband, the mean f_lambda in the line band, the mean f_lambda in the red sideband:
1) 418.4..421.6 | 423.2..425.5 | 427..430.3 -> -0.06 mag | 9.11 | 8.88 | 7.75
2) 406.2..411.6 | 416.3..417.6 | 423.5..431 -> -0.04 mag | 8.87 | 8.87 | 8.11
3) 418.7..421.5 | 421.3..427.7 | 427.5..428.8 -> 0.06 mag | 9.14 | 8.67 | 9.11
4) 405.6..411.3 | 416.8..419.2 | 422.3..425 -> -0.01 mag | 8.76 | 8.76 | 8.58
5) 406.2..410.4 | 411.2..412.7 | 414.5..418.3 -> -0.10 mag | 8.75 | 9.7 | 8.95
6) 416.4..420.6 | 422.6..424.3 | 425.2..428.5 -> 0.02 mag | 8.83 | 8.57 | 8.66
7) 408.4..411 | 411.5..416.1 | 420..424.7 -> 0.03 mag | 9.39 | 9.03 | 9.07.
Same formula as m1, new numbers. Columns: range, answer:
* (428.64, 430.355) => 7.24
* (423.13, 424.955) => 9.26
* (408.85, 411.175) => 9.31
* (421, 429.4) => 8.73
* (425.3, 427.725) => 8.37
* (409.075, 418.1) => 9.09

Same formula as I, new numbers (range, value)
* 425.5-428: 3.76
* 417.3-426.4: 2.81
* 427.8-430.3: 4.59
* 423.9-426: 5.53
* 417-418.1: 5.57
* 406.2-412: 4.34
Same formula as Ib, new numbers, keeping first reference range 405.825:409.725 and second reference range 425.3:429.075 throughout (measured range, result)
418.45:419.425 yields -0.054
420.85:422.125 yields -0.136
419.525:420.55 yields 0.006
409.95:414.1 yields -0.057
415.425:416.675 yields -0.085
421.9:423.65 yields 0.007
